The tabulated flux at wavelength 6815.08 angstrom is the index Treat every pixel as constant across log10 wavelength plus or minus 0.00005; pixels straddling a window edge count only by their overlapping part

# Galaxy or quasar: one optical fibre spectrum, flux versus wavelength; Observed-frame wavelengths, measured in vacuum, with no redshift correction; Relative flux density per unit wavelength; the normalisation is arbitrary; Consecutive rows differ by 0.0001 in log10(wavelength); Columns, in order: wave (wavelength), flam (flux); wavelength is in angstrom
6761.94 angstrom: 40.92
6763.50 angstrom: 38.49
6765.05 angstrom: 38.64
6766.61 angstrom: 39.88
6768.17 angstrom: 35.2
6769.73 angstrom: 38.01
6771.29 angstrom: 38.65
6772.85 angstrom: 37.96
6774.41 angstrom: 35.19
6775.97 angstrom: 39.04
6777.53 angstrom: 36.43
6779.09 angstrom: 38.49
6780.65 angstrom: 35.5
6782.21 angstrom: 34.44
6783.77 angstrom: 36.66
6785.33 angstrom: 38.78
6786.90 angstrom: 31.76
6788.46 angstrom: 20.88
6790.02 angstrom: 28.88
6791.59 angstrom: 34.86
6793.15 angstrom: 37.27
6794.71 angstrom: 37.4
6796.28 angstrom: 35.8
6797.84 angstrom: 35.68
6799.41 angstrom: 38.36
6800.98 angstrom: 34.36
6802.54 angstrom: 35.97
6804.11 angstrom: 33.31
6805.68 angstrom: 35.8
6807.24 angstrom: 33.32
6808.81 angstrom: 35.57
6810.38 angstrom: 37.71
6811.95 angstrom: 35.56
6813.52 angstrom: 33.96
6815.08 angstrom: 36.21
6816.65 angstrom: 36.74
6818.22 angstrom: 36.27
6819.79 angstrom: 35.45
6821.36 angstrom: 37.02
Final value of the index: 36.21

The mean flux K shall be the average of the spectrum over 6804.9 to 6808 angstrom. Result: 34.6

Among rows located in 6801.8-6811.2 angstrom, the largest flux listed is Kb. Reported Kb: 37.71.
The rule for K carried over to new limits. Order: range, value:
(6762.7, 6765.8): 38.6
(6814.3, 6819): 36.4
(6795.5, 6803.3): 36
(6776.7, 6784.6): 36.4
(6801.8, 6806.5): 35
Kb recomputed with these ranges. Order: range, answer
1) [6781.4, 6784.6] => 36.66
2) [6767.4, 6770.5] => 38.01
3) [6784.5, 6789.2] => 38.78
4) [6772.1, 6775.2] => 37.96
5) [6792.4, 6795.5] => 37.4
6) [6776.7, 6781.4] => 38.49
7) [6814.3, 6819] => 36.74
